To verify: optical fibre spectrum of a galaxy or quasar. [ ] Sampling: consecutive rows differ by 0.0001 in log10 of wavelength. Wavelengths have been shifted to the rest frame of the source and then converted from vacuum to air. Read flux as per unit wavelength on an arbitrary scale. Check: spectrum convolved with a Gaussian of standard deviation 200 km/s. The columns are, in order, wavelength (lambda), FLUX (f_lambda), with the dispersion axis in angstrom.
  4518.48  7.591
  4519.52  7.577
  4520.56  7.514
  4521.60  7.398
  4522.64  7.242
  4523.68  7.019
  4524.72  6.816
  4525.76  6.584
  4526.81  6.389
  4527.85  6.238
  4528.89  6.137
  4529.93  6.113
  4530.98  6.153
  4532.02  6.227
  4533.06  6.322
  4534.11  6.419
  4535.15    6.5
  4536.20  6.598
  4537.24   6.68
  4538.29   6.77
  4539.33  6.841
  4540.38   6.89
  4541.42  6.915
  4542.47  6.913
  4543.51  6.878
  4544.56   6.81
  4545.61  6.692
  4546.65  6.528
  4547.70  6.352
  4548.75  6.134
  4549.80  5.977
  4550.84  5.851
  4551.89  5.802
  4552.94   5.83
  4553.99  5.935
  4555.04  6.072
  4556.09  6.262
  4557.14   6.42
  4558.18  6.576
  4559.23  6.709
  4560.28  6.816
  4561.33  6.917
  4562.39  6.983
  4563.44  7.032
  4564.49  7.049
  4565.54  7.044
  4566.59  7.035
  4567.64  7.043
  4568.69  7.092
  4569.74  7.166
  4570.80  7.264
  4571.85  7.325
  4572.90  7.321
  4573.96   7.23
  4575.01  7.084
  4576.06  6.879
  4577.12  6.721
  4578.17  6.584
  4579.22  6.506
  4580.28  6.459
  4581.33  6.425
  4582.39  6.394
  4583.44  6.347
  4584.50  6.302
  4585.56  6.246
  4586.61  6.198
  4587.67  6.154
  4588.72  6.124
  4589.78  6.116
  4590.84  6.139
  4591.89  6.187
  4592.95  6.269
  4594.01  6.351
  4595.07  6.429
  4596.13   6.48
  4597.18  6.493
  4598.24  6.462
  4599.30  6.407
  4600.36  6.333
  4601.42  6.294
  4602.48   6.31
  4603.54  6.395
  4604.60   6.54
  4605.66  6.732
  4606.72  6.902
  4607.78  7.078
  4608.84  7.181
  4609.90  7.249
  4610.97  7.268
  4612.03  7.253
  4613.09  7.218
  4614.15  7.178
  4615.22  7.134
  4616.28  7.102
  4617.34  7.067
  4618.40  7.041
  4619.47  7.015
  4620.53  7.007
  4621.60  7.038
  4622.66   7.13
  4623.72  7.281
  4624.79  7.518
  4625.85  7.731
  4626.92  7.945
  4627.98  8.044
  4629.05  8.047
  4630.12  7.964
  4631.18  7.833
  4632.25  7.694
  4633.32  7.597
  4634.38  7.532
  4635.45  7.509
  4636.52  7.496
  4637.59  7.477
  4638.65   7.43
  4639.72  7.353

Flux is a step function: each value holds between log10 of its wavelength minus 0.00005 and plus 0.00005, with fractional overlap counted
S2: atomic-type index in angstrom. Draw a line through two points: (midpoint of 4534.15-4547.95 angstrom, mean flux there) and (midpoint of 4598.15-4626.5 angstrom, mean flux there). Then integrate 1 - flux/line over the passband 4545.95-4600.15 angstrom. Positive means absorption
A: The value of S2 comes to 2.3 angstrom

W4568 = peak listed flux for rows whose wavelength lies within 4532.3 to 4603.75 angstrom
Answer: 7.325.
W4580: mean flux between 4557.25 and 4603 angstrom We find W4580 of 6.63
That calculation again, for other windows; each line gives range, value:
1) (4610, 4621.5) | 7.12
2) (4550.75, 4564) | 6.42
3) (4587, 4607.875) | 6.39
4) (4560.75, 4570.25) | 7.04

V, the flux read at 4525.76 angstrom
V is 6.584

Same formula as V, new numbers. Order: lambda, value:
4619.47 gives 7.015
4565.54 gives 7.044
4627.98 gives 8.044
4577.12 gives 6.721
